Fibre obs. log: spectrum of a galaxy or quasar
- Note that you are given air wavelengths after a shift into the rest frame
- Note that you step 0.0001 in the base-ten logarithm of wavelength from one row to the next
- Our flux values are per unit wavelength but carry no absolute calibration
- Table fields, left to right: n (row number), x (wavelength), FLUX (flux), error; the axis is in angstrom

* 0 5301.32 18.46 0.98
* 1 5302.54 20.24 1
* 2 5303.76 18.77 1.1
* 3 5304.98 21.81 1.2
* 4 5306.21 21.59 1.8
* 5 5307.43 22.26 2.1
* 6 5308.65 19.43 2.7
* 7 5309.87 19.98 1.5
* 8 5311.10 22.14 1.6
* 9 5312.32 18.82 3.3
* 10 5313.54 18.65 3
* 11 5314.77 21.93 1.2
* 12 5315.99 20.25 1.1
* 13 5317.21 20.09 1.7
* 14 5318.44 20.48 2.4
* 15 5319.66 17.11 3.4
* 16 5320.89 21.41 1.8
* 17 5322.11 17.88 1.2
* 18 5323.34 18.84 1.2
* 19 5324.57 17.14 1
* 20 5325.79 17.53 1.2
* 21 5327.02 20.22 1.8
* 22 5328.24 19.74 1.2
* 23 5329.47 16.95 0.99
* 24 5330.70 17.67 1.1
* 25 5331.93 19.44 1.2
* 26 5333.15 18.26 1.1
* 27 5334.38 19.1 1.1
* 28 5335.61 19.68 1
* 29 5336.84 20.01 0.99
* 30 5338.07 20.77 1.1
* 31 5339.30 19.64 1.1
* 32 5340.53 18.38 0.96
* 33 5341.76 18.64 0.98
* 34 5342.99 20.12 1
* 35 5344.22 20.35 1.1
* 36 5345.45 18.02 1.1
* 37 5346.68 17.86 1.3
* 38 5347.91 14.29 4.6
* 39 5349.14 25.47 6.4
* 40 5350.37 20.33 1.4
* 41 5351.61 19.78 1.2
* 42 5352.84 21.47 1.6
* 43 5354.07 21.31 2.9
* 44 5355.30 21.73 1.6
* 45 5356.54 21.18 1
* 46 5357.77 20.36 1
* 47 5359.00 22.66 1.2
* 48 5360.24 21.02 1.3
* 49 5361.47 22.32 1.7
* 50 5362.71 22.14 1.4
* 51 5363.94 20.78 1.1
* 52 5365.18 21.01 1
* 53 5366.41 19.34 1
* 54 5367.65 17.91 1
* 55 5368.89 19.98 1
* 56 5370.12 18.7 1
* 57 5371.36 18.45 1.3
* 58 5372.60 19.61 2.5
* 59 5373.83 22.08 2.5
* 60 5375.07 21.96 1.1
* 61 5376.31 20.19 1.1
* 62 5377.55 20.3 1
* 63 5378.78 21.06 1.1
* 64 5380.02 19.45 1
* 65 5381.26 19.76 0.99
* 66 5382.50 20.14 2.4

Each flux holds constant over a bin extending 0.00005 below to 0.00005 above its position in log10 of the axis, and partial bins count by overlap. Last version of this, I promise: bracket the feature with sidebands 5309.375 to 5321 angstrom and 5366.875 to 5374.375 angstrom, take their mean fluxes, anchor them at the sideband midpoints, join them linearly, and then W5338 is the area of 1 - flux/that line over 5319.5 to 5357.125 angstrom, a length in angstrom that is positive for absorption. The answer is 0.7 angstrom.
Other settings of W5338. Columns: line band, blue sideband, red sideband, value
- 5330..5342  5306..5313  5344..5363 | 0.86 angstrom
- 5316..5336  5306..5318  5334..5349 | 0.96 angstrom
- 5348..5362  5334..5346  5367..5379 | -1.14 angstrom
